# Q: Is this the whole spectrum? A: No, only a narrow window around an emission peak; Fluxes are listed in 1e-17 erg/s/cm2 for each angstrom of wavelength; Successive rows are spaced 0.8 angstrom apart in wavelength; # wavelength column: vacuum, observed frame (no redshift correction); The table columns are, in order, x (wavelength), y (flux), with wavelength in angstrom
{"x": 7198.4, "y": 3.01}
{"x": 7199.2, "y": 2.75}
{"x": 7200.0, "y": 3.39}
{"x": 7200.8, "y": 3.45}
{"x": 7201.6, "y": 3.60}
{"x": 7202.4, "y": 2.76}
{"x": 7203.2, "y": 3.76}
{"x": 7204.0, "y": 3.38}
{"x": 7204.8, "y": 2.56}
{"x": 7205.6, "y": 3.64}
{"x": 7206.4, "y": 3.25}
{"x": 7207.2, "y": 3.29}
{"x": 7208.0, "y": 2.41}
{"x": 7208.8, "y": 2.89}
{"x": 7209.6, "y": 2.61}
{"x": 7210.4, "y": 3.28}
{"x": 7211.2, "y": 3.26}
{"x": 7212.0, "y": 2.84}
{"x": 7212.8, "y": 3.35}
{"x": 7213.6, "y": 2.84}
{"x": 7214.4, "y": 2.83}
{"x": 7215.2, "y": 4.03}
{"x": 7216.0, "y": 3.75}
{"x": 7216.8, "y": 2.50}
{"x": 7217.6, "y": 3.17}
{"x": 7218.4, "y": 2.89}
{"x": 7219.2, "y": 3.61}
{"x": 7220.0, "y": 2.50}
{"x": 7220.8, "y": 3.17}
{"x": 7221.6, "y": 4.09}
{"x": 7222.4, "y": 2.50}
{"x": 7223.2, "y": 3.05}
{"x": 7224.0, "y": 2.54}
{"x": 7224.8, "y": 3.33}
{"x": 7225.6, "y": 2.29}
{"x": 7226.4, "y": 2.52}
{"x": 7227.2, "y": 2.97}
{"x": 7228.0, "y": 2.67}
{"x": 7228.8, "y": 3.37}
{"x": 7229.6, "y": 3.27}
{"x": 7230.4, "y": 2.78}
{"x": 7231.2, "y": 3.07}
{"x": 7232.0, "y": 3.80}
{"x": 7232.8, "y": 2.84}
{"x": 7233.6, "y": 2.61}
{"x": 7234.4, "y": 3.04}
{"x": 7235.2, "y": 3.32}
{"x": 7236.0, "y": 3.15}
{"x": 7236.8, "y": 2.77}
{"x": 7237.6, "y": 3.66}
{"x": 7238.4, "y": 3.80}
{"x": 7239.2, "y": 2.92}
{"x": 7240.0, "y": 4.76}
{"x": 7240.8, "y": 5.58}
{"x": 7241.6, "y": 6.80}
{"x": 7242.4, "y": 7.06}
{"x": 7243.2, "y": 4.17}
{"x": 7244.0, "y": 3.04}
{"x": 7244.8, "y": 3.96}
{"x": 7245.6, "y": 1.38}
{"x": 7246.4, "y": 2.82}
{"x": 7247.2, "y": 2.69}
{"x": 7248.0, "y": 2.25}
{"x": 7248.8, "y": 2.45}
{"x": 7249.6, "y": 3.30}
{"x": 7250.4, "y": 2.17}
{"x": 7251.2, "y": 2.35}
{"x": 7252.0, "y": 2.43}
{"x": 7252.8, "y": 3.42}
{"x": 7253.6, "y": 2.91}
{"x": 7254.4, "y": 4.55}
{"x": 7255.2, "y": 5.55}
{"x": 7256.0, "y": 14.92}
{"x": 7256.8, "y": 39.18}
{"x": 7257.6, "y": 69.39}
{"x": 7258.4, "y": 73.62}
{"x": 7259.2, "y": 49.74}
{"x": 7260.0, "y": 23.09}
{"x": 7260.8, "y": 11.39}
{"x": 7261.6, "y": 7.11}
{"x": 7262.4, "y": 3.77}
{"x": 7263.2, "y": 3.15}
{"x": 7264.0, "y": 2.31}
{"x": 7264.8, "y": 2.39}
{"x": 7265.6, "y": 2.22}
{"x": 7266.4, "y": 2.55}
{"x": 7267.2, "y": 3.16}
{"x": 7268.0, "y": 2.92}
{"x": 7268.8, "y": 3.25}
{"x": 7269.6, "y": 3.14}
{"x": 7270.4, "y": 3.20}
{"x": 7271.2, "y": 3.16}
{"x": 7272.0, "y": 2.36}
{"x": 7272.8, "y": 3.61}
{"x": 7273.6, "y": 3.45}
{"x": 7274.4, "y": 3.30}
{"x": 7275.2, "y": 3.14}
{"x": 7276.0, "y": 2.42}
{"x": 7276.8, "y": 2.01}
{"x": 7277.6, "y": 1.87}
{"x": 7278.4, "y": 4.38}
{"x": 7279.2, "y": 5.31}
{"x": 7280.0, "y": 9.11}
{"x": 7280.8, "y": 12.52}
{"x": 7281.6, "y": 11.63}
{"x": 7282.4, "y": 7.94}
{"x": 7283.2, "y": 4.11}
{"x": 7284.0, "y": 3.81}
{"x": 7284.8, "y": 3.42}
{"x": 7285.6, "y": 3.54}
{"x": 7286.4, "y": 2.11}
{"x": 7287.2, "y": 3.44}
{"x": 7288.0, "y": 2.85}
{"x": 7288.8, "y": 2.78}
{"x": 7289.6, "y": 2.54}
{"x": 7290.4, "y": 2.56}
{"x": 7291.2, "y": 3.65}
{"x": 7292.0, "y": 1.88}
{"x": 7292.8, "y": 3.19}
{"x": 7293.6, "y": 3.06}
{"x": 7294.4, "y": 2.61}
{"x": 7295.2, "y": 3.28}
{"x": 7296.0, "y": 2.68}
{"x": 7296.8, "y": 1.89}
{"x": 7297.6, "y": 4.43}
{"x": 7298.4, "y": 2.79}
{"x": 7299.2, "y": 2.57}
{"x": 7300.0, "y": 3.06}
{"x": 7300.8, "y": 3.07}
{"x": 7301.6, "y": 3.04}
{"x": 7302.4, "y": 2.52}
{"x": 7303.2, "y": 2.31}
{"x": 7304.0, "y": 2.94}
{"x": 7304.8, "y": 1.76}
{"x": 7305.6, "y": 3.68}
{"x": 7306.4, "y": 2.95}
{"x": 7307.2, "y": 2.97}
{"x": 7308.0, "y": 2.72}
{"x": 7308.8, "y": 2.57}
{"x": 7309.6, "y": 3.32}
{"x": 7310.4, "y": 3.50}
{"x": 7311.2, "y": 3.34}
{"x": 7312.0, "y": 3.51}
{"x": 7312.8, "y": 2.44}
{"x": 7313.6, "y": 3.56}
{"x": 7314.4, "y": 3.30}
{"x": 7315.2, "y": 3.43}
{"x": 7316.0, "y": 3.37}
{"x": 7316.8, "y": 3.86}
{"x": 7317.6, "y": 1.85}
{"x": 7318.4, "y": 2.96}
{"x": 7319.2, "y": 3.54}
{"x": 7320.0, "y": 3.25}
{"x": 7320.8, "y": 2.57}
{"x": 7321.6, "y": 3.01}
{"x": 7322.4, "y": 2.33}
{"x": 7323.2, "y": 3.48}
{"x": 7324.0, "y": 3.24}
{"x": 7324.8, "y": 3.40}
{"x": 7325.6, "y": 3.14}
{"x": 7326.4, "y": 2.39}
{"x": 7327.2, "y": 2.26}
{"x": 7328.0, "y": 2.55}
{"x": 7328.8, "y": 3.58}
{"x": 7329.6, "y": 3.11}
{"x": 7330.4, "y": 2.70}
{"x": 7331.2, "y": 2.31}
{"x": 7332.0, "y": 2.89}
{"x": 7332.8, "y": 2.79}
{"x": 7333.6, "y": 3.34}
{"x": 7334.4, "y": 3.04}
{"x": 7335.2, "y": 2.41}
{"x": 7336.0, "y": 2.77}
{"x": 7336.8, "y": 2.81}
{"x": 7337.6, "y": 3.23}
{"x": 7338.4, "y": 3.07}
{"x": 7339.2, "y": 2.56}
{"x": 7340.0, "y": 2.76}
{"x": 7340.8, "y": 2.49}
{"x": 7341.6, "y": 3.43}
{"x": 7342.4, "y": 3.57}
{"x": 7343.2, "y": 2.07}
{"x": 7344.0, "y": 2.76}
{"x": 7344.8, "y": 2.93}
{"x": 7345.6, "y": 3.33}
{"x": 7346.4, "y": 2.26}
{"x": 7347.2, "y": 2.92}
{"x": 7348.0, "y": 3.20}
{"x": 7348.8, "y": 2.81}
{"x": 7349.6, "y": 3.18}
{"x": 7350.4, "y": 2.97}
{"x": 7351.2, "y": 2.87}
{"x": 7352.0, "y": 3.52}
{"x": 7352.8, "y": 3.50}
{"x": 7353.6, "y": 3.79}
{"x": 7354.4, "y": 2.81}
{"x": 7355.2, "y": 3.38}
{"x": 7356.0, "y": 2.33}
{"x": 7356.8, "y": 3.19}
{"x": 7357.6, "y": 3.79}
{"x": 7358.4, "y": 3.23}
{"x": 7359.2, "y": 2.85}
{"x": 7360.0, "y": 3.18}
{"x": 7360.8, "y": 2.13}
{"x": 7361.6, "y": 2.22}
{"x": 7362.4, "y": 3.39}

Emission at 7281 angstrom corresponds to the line [N II] 6583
